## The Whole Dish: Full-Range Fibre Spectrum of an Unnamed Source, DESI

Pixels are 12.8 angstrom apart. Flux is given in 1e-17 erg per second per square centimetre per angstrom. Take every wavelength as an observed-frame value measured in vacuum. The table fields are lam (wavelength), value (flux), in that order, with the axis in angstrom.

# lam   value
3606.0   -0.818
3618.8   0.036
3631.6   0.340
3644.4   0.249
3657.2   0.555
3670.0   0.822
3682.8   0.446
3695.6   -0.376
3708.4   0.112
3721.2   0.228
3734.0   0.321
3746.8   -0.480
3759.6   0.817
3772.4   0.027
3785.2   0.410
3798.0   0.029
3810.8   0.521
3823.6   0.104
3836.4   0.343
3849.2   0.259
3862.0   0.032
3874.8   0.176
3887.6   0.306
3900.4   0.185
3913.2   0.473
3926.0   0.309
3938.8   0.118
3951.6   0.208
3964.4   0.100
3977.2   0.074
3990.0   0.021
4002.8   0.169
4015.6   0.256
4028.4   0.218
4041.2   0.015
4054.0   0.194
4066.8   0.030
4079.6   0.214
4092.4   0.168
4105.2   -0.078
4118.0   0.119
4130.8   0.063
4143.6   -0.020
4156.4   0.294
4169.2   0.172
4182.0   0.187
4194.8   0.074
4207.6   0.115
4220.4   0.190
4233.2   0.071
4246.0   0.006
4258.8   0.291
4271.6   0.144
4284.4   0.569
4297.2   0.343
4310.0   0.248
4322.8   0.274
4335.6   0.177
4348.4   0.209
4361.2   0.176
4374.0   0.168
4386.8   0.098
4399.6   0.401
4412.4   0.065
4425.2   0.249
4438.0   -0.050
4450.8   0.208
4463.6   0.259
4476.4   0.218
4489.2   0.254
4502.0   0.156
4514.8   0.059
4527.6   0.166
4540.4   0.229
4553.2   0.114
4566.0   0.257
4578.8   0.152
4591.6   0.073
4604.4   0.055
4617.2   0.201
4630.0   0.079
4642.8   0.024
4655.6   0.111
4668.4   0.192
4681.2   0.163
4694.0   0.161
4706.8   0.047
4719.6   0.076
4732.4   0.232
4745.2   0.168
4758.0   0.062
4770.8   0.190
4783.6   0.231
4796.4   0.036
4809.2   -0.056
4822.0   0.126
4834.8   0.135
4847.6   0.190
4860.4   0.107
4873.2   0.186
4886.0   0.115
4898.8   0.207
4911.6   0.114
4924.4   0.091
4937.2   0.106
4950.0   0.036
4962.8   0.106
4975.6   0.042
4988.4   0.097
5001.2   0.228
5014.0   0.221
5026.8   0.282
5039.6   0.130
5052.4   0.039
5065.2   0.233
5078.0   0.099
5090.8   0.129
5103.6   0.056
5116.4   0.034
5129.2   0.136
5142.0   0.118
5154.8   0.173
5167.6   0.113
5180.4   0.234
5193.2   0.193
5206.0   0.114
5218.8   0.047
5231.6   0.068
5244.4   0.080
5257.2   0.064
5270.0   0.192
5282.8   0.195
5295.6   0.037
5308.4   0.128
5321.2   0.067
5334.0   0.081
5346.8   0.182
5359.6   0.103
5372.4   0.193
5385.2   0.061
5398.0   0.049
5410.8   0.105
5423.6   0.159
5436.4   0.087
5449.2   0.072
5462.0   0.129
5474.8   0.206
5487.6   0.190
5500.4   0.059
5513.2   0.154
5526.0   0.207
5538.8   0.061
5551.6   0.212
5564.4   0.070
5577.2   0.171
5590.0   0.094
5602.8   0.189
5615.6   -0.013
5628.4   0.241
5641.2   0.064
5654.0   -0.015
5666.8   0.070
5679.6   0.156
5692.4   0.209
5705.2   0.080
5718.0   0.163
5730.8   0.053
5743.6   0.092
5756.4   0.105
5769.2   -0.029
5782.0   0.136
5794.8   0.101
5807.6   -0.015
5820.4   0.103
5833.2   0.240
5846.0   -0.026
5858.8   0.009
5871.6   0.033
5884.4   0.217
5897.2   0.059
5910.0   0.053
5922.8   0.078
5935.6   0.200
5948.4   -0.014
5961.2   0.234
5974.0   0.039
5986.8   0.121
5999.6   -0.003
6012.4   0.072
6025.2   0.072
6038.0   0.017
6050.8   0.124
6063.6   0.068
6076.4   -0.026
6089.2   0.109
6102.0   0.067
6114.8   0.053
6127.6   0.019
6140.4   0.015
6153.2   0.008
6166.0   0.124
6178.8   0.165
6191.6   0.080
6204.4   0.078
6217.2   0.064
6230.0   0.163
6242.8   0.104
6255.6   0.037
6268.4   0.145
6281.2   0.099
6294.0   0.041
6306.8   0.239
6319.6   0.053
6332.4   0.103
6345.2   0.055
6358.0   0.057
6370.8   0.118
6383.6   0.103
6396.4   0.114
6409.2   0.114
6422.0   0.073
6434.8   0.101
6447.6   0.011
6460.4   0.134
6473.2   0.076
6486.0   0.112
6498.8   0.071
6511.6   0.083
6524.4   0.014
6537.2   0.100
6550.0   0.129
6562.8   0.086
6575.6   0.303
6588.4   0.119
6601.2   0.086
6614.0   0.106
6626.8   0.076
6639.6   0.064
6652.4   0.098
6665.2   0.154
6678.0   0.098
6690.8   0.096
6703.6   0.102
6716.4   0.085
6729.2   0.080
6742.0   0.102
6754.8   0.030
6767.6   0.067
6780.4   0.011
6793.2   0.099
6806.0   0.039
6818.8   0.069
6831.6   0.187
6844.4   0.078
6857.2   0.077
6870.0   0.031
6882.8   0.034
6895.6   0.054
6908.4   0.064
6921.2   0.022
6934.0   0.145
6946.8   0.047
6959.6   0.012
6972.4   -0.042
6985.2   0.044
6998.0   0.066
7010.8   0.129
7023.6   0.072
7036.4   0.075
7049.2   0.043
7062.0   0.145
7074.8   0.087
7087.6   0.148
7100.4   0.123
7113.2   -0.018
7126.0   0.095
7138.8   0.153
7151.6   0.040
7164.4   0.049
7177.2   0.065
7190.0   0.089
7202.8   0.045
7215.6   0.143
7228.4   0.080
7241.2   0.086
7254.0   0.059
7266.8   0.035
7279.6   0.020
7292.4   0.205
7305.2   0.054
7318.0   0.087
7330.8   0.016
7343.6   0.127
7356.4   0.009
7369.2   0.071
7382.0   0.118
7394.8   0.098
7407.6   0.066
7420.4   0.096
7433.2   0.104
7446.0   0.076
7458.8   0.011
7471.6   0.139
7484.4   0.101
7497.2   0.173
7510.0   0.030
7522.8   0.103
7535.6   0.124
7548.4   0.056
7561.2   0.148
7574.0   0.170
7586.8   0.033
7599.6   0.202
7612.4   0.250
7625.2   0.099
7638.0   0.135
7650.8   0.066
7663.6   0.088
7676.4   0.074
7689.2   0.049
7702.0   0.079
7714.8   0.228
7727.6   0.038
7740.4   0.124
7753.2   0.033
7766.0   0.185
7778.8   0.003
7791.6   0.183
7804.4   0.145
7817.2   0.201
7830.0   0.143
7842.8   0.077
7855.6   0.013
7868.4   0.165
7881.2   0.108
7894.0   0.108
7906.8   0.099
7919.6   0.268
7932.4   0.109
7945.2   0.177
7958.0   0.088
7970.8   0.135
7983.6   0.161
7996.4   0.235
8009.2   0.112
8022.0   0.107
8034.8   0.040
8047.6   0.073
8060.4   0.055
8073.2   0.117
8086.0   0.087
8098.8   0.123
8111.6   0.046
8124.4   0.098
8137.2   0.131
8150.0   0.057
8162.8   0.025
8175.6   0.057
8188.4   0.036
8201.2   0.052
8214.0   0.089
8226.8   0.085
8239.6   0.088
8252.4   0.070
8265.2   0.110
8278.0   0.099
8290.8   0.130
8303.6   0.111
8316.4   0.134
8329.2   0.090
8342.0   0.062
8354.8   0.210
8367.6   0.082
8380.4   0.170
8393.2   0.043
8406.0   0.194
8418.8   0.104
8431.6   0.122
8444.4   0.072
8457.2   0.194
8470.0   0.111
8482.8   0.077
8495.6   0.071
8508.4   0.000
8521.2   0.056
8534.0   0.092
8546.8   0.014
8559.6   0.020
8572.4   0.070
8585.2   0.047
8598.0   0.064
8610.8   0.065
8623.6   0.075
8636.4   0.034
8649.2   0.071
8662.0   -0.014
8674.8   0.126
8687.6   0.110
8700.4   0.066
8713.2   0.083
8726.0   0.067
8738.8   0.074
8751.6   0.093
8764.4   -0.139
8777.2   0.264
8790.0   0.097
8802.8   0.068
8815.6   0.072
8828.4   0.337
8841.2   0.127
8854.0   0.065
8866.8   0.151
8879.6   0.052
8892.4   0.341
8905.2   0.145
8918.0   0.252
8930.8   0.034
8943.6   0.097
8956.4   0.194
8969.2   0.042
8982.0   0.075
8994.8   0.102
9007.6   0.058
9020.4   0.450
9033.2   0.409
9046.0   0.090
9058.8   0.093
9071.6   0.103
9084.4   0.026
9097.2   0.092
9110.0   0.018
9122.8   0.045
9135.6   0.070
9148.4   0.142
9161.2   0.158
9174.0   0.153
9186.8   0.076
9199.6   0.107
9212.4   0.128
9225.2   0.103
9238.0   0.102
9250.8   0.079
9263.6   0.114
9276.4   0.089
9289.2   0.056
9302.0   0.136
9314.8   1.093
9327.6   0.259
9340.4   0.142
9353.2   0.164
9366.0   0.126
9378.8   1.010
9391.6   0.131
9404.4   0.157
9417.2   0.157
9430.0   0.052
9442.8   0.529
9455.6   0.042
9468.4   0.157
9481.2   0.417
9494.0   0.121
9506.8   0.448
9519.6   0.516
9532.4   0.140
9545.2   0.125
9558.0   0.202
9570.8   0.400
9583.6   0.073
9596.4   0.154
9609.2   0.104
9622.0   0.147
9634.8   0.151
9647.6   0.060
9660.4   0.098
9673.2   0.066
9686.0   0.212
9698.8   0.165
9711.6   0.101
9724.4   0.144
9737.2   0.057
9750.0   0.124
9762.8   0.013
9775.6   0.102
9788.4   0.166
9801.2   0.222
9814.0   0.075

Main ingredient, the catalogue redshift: 1.42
